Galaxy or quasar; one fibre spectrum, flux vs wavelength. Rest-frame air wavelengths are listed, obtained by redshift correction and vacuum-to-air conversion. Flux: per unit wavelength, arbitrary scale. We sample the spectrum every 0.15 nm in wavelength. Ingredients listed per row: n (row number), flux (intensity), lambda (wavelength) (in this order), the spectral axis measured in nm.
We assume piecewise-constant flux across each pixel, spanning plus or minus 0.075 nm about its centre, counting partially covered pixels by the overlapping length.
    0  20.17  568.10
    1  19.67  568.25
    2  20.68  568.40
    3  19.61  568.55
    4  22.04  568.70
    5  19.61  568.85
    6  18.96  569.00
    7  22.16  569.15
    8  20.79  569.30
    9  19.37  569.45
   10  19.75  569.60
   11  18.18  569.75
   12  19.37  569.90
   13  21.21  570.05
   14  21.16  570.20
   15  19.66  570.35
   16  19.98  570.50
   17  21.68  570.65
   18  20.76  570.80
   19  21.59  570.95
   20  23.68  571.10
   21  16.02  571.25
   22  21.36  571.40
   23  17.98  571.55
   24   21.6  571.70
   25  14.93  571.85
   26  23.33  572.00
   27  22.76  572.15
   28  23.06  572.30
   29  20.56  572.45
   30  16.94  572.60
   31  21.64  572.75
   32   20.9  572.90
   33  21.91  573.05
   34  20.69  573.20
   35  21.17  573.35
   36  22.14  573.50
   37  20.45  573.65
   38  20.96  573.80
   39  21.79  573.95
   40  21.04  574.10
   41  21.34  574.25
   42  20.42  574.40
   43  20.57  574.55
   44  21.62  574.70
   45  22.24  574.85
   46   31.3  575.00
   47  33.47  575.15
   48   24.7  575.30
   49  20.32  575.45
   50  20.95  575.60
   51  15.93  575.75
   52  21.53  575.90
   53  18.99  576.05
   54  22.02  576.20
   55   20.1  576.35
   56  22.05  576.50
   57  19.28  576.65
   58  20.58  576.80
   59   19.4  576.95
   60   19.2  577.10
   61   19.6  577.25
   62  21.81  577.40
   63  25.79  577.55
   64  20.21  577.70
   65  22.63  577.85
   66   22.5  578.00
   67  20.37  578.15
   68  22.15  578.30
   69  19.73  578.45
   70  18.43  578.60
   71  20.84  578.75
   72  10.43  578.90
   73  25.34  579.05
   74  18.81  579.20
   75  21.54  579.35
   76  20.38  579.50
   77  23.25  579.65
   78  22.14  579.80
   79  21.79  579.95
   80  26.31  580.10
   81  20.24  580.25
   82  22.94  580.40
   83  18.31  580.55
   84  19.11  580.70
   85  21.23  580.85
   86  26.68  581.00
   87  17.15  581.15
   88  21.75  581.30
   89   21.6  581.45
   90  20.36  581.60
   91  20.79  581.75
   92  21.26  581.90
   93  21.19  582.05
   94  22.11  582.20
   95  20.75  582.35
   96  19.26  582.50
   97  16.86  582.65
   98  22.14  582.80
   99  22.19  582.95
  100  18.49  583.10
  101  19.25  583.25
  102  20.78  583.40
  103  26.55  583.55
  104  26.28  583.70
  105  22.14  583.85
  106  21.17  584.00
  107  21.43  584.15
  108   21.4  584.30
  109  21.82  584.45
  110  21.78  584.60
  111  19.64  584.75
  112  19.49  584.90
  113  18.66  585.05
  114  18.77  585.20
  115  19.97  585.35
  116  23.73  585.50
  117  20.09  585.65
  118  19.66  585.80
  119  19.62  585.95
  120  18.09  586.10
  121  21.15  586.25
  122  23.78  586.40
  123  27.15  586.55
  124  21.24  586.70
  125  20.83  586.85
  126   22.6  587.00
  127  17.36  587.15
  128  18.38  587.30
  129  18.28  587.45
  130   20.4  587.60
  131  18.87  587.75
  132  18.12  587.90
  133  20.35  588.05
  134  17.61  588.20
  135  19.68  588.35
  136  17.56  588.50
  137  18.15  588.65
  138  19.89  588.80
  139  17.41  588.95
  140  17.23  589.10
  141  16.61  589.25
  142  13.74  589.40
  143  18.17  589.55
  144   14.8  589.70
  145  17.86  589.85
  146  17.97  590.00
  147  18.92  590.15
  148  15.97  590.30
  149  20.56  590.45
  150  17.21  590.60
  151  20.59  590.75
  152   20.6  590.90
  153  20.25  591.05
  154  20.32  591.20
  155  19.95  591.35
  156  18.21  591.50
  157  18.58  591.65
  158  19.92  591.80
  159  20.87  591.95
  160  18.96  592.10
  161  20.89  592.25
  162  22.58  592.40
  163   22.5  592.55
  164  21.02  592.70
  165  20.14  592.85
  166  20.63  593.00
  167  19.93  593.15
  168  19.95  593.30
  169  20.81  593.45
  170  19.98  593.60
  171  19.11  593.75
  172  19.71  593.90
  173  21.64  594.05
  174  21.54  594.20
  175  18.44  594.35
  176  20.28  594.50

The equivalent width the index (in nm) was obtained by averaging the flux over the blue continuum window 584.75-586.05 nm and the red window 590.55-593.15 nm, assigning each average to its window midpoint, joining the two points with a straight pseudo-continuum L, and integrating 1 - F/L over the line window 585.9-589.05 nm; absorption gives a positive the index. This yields 0.03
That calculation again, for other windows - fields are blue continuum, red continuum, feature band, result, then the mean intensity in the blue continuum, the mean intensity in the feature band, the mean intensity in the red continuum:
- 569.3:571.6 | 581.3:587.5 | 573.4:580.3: -0.314 nm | 20.2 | 21.5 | 20.9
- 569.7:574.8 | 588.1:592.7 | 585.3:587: -0.195 nm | 20.7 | 21.5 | 18.8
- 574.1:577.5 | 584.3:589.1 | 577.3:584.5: -0.117 nm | 21.7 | 21.2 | 20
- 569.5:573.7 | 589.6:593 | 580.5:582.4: -0.093 nm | 20.5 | 21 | 19.5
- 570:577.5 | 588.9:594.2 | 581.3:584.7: -0.193 nm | 21.2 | 21.3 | 19.3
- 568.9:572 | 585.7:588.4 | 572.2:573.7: -0.066 nm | 20.1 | 21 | 20.2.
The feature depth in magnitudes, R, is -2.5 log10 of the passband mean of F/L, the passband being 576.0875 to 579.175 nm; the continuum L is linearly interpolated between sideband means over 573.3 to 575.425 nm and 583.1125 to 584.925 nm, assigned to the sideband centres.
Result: 0.103 mag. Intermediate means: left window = 23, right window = 21.8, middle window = 20.6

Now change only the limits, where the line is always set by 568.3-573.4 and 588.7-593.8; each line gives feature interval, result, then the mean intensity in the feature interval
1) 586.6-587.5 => -0.03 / 20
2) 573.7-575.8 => -0.13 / 22.7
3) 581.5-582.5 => -0.06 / 21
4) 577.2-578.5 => -0.09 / 21.7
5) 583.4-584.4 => -0.17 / 22.9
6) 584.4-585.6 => -0.05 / 20.4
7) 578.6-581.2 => -0.06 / 20.9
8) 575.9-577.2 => -0.01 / 20.3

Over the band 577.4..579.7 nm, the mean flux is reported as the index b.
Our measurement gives 20.8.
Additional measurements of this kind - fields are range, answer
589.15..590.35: 16.8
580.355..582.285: 21.1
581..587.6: 20.9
